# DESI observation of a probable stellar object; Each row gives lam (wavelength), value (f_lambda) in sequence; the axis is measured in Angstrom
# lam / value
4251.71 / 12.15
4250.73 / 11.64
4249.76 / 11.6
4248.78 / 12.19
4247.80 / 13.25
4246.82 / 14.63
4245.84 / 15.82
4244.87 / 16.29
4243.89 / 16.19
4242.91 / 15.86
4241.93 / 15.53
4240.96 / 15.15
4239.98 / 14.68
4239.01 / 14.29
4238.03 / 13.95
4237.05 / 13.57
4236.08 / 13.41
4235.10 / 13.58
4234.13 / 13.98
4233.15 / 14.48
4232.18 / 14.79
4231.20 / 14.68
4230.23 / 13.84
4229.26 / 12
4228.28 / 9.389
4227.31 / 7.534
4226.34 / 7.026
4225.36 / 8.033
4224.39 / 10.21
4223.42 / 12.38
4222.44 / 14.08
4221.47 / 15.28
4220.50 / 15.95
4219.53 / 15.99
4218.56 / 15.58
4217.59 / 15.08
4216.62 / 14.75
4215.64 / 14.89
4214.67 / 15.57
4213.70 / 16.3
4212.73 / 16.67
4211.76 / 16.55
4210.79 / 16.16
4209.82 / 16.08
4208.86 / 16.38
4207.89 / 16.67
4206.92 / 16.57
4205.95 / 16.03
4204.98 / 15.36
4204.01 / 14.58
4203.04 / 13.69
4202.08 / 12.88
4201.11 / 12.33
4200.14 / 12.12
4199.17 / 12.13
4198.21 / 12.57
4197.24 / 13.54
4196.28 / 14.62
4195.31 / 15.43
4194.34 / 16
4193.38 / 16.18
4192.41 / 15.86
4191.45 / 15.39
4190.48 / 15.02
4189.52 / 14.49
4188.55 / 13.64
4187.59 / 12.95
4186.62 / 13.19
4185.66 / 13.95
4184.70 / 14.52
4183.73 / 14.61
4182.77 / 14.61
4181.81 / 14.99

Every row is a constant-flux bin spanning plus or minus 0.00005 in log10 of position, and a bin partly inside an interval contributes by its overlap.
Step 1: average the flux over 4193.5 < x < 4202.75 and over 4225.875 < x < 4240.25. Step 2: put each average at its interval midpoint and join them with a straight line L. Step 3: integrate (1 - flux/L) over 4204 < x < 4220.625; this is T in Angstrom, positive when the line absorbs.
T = -3.3 Angstrom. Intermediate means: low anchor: 13.6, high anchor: 12.7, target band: 15.9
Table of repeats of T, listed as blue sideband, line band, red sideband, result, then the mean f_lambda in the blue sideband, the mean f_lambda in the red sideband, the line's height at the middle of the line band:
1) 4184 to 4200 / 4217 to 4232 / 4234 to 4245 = 2.08 Angstrom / 14.3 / 14.7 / 14.6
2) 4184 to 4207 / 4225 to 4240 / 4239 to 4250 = 2.24 Angstrom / 14.3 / 14.7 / 14.6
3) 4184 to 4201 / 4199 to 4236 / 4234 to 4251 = 0.68 Angstrom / 14.2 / 14.2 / 14.2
